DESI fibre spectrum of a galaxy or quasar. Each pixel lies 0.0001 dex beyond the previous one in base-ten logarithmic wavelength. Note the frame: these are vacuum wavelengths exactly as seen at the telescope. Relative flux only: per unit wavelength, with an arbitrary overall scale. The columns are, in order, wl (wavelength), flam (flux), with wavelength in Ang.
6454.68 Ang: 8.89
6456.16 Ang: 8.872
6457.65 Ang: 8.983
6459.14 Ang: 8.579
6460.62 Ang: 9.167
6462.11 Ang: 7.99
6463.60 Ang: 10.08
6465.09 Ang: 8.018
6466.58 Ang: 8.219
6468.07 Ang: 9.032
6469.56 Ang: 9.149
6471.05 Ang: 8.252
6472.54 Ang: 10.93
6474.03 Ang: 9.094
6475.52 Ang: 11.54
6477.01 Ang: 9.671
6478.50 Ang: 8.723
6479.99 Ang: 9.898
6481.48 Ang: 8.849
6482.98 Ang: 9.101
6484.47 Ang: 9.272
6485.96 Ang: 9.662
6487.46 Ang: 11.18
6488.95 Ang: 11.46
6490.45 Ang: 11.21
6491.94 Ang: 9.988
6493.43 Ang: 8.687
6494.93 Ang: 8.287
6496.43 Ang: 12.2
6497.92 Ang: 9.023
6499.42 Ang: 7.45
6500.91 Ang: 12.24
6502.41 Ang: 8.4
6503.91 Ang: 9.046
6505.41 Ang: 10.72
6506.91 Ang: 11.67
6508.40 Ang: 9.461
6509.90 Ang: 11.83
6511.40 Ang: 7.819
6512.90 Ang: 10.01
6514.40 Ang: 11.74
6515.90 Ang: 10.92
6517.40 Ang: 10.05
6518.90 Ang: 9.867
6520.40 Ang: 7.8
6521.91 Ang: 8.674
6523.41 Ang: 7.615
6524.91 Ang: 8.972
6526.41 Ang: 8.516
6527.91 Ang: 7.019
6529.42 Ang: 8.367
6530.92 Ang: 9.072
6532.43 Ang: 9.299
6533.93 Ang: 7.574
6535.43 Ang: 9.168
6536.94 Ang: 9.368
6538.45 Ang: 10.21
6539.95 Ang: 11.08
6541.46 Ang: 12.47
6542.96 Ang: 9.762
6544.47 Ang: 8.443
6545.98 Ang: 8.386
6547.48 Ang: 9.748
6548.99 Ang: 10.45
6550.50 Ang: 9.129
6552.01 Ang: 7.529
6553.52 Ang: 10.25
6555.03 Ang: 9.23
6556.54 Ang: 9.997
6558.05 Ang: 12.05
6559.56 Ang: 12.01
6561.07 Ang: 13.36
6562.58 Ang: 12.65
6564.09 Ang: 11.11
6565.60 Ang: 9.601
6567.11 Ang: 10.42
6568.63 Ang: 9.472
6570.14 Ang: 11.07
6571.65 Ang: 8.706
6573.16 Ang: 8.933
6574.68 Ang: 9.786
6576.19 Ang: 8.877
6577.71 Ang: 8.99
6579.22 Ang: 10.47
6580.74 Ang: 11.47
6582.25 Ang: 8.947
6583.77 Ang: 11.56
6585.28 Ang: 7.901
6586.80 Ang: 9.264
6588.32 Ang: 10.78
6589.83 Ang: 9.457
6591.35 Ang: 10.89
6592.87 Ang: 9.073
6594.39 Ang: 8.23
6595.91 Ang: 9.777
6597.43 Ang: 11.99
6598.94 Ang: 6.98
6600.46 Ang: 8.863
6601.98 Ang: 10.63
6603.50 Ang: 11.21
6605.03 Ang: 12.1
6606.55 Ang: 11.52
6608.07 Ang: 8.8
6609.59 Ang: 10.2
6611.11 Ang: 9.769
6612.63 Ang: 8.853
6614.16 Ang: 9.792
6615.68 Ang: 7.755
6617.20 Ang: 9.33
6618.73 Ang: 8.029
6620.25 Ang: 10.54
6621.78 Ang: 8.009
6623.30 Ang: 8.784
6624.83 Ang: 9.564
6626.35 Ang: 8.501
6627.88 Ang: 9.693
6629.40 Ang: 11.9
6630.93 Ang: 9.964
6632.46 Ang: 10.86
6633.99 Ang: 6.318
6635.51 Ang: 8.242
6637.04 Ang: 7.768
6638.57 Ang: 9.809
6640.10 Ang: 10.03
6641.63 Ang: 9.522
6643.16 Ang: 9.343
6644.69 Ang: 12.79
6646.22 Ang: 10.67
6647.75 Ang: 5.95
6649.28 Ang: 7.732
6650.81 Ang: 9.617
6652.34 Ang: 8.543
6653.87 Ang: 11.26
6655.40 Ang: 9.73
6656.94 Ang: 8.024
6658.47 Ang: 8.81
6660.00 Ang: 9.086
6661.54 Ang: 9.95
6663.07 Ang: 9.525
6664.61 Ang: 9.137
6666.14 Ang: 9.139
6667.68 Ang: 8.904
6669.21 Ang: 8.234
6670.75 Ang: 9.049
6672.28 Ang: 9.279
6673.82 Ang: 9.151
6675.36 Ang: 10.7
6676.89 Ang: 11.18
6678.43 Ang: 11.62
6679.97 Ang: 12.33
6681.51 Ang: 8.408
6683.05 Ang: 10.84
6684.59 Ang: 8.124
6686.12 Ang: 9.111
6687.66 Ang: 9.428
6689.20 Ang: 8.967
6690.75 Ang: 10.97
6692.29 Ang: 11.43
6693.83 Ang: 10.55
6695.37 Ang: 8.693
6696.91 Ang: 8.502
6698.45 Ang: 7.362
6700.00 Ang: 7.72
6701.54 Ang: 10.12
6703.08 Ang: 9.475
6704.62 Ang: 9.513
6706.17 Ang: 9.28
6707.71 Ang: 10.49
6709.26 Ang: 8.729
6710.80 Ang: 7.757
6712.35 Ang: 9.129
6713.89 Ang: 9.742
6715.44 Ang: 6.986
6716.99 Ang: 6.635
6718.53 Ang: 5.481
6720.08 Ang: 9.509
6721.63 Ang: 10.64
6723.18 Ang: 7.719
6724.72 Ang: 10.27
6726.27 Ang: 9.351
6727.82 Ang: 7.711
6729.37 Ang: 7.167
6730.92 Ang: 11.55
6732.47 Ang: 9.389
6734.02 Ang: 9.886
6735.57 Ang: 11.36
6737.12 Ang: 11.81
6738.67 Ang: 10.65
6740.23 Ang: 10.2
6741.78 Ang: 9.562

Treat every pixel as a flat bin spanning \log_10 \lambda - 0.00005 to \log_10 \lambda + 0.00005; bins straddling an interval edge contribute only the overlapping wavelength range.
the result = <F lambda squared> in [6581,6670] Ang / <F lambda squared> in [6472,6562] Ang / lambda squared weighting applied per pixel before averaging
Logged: 1.00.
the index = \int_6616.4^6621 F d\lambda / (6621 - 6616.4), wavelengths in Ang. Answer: 9.29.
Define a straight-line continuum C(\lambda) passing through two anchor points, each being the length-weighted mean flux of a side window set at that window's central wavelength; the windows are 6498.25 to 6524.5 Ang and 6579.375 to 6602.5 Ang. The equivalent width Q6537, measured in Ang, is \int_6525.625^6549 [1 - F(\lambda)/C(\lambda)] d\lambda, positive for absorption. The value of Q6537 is 1.06 Ang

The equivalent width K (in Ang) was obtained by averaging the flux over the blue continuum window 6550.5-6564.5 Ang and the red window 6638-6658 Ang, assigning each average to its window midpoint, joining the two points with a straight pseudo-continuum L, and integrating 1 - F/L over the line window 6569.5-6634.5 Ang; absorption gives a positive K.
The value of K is 3.2 Ang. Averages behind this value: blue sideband 10.8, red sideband 9.45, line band 9.64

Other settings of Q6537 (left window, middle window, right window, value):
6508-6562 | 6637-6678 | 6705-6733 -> -1.6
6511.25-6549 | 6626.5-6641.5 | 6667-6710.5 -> 0.2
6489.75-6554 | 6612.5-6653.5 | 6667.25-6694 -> 2.4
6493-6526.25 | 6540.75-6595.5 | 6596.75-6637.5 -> -2.6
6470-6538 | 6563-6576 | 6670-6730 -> -0.7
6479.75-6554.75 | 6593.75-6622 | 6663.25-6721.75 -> -0.7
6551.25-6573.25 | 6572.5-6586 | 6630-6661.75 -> 0.7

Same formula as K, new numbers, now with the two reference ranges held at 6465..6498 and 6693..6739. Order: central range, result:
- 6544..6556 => 0.4 Ang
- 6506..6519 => -1.1 Ang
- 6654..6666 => -0.1 Ang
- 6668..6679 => -0.7 Ang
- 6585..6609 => -1.3 Ang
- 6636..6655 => -0.3 Ang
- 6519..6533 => 1.7 Ang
